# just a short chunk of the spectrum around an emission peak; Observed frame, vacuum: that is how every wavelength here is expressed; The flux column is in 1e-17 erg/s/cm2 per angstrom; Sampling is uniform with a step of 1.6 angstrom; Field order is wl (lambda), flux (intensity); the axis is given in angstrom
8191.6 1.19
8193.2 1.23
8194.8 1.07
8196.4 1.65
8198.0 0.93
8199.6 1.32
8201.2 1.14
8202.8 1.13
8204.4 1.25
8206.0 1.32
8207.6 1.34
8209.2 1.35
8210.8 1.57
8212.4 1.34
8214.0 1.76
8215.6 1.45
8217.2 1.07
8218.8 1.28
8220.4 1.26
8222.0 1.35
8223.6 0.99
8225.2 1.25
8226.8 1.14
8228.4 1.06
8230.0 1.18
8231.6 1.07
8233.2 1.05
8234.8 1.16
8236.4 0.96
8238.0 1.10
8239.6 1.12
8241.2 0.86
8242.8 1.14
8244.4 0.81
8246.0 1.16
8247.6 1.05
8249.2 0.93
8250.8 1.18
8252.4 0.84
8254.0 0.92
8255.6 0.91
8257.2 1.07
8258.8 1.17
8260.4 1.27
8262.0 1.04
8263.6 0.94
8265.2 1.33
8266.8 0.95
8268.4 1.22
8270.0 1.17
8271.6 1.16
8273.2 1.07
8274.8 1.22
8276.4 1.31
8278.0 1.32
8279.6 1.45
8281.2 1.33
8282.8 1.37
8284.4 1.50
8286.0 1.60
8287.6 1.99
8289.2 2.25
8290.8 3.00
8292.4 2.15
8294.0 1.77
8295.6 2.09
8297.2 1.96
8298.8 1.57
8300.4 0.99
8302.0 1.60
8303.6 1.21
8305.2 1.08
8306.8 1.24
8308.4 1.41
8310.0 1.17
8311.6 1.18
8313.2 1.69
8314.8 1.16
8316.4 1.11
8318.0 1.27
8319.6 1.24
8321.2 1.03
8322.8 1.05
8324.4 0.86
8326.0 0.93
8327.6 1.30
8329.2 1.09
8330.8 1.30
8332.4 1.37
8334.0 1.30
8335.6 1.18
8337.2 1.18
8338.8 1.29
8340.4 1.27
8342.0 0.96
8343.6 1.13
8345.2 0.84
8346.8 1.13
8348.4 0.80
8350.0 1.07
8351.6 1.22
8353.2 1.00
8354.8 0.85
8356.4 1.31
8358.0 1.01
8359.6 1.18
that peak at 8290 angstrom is [O III] 5007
